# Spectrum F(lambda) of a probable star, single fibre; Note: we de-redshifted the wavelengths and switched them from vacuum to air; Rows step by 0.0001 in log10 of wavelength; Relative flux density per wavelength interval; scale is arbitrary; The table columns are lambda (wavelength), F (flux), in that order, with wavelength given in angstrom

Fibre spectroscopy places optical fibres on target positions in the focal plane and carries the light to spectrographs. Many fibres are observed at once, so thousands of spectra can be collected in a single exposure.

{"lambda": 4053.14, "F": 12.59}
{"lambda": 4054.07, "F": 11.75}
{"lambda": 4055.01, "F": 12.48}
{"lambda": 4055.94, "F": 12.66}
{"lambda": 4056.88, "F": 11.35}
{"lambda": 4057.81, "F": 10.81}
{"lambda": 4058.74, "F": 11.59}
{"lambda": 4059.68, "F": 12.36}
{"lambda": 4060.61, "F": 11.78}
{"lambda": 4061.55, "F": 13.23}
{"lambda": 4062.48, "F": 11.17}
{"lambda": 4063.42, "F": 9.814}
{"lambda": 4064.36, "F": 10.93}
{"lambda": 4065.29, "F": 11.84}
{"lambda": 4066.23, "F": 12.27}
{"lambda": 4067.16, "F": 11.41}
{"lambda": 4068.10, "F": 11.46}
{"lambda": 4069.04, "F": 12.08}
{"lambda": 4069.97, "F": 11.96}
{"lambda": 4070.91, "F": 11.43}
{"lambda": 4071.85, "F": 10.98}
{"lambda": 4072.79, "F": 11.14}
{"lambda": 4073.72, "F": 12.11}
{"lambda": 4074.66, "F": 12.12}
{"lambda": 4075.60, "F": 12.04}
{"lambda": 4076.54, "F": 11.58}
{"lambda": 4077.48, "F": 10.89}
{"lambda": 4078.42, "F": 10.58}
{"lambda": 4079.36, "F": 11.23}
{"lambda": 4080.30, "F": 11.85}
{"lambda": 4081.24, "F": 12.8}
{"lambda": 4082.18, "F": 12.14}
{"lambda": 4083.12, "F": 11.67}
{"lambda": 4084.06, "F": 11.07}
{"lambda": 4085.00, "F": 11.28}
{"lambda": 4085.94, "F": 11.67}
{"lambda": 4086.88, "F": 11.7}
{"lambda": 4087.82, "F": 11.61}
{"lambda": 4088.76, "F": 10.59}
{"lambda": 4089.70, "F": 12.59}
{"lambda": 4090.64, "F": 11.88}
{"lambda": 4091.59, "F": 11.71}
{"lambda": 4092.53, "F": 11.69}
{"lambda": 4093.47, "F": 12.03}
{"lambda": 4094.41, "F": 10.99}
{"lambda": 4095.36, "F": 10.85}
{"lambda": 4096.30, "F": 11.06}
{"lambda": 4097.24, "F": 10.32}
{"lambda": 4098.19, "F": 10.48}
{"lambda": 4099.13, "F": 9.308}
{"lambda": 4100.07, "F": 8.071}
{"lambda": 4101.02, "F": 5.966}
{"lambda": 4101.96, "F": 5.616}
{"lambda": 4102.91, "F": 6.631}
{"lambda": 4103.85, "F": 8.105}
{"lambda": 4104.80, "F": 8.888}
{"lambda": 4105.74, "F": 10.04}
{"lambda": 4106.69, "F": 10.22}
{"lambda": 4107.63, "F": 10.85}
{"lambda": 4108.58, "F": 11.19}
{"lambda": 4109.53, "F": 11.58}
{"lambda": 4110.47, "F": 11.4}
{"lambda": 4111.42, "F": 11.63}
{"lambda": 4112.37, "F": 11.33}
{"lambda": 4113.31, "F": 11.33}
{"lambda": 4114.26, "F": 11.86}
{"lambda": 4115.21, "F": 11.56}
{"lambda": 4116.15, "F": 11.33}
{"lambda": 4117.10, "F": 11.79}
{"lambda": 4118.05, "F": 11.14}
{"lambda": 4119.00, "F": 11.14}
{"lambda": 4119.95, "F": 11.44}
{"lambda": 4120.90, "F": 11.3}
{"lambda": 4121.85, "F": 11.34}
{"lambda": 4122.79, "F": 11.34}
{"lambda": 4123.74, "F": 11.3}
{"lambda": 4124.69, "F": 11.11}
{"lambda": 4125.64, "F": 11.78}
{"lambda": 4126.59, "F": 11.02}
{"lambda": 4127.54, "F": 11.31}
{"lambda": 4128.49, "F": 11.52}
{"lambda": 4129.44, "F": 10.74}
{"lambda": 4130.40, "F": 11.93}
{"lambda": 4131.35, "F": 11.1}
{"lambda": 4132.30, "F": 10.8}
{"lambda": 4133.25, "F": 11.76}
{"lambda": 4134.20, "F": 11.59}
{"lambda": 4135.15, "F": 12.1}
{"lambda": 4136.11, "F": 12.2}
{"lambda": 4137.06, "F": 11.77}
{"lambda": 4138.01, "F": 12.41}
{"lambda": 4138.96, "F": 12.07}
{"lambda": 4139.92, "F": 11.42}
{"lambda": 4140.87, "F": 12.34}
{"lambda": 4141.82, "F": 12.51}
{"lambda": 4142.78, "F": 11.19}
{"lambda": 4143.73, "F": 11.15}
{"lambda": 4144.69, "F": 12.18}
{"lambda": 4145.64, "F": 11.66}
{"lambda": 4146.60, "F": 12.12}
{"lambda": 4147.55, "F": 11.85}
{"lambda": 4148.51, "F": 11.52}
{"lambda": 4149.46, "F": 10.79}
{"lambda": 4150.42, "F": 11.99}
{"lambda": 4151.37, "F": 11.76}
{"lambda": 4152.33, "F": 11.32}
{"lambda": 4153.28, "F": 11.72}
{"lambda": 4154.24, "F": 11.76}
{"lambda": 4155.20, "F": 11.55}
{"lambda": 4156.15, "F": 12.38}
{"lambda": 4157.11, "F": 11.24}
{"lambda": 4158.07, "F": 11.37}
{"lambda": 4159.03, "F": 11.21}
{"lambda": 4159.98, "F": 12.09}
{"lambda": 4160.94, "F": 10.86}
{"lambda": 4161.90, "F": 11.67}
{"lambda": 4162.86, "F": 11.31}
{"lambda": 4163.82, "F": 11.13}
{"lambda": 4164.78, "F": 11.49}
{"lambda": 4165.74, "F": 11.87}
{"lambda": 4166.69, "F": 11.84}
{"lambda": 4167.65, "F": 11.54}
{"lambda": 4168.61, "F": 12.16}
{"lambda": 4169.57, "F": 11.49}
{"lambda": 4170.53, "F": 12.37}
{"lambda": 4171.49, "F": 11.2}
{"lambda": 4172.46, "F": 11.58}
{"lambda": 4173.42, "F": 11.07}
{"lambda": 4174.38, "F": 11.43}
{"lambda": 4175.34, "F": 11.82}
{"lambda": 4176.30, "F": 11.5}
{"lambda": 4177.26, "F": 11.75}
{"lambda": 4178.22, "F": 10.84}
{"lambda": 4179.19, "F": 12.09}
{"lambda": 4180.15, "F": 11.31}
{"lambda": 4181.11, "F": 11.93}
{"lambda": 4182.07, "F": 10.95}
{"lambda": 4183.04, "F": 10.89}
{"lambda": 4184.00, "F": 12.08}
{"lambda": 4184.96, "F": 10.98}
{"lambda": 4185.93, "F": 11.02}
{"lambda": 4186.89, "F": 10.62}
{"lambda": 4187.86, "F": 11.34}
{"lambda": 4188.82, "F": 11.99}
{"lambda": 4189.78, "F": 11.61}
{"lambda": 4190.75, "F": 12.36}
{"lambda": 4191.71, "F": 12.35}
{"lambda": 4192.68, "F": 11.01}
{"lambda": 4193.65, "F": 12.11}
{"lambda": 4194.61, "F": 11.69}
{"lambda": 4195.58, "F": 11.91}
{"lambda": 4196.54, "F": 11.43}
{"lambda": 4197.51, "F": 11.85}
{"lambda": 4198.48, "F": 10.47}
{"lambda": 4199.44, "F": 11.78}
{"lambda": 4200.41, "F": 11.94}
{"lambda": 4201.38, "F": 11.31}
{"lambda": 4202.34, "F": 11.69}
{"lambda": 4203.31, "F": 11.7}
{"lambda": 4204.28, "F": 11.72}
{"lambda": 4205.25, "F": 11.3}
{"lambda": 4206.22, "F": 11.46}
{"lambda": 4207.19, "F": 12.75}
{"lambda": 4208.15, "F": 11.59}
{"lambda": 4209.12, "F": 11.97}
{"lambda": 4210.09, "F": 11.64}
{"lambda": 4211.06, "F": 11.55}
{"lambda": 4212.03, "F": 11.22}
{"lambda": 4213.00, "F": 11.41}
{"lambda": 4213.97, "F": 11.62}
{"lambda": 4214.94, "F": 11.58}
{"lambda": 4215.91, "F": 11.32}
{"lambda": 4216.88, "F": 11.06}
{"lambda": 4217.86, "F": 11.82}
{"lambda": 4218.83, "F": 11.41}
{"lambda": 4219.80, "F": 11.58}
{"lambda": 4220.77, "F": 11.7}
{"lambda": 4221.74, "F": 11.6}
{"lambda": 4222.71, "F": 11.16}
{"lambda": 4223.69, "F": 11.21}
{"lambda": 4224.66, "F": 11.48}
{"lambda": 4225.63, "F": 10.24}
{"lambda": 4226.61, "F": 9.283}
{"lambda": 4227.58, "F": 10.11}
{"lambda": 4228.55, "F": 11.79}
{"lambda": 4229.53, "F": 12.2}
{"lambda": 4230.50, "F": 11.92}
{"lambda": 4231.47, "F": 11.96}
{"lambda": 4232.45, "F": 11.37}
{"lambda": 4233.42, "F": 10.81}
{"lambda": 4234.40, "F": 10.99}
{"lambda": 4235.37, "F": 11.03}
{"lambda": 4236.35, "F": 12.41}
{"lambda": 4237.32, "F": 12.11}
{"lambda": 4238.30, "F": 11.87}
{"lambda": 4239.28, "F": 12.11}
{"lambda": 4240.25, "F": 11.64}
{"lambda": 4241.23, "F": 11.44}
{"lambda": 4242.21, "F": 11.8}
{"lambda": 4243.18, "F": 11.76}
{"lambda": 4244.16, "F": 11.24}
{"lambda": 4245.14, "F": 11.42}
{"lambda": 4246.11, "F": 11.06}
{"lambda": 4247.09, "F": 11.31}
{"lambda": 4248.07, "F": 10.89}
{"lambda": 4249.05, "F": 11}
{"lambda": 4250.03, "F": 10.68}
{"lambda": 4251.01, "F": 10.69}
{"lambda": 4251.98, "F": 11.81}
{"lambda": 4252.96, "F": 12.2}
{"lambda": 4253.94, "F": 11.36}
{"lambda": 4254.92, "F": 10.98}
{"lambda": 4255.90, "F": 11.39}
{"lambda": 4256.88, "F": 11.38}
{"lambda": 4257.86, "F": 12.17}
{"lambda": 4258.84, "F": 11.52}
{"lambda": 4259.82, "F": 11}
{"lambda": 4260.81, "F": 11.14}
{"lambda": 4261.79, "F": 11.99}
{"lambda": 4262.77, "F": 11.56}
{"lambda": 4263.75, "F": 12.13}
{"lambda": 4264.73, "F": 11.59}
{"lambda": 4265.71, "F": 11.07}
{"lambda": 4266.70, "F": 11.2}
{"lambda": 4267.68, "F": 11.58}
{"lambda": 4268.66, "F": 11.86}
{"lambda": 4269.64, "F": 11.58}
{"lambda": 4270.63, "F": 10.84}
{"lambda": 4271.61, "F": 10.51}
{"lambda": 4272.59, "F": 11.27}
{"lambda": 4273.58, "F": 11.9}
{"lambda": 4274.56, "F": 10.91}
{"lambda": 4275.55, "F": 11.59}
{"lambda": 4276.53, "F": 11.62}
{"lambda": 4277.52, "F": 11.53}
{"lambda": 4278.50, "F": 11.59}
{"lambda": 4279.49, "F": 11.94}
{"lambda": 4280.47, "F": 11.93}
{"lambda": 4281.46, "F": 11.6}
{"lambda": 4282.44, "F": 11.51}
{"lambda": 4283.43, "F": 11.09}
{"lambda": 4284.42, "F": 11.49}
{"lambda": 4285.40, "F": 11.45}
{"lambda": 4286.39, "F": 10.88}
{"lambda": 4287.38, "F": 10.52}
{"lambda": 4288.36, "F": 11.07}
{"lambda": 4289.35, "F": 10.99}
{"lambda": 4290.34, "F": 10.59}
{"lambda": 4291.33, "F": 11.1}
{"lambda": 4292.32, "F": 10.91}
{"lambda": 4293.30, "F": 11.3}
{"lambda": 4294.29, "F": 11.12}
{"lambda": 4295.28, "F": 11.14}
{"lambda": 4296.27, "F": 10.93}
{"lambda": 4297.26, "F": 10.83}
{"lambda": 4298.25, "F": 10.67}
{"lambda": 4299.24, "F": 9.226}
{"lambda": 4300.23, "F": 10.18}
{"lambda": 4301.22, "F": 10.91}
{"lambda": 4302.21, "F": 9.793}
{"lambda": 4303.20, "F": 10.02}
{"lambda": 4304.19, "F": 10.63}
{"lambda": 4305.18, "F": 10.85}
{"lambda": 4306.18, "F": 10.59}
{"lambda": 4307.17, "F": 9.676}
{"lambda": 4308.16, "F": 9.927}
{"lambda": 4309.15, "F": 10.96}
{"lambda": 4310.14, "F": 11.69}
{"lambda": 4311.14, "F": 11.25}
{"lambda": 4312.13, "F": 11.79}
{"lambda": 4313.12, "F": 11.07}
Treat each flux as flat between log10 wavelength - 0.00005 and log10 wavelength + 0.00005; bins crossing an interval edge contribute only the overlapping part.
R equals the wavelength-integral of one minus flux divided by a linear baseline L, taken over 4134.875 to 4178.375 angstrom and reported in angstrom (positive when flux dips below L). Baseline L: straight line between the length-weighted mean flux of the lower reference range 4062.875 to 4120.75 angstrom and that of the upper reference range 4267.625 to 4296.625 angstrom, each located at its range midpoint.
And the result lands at -2.4 angstrom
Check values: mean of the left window 11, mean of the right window 11.3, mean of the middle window 11.7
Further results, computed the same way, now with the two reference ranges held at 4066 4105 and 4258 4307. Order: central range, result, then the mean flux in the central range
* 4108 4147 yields -2.3 angstrom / 11.6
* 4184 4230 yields -1.9 angstrom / 11.5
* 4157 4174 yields -0.9 angstrom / 11.5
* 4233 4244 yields -0.6 angstrom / 11.6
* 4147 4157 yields -0.6 angstrom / 11.7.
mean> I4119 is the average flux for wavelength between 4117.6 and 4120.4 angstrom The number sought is 11.2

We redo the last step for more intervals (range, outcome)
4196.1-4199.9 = 11.4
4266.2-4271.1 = 11.4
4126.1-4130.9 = 11.3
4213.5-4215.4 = 11.6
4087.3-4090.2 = 11.6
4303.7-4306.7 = 10.7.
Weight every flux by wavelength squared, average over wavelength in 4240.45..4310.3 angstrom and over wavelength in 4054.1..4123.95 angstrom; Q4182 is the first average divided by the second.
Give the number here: 1.1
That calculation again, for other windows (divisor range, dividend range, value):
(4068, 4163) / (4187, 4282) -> 1.08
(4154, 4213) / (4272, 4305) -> 1.00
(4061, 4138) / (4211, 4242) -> 1.09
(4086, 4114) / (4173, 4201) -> 1.16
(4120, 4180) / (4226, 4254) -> 1.03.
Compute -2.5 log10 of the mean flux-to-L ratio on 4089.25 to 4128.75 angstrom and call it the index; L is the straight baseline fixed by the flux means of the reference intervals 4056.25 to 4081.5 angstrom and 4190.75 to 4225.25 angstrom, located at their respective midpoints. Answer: 0.09 mag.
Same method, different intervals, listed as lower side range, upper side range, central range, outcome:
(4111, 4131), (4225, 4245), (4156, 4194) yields -0.01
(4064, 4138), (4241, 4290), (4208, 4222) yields -0.02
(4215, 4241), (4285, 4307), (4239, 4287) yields -0.04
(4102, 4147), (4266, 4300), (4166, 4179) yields -0.04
